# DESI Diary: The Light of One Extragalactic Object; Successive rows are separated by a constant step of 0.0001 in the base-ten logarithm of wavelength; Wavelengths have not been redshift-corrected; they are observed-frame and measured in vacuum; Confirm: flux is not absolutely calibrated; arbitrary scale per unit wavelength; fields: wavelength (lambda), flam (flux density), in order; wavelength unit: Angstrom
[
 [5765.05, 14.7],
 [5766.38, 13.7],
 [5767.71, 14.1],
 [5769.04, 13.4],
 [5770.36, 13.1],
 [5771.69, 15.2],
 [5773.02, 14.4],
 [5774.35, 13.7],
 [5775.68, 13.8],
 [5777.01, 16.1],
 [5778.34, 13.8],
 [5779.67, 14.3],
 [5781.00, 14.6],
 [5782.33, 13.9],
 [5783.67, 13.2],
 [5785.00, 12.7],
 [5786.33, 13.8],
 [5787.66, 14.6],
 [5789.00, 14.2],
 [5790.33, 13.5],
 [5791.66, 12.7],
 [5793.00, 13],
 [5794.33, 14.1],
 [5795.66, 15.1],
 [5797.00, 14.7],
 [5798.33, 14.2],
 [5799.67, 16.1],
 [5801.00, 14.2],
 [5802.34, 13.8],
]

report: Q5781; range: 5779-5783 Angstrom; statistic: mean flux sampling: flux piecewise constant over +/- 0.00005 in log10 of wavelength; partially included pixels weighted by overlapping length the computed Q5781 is 14.3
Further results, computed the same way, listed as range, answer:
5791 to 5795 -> 13.3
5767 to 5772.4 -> 14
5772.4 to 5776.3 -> 14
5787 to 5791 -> 14.1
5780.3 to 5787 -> 13.6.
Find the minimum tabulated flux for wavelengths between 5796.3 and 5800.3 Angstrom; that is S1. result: 14.2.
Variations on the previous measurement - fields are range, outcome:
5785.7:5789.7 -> 13.8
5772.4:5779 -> 13.7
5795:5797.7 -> 14.7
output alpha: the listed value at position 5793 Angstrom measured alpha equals 13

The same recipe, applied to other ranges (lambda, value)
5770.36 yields 13.1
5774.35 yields 13.7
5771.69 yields 15.2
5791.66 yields 12.7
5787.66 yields 14.6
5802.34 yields 13.8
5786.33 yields 13.8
